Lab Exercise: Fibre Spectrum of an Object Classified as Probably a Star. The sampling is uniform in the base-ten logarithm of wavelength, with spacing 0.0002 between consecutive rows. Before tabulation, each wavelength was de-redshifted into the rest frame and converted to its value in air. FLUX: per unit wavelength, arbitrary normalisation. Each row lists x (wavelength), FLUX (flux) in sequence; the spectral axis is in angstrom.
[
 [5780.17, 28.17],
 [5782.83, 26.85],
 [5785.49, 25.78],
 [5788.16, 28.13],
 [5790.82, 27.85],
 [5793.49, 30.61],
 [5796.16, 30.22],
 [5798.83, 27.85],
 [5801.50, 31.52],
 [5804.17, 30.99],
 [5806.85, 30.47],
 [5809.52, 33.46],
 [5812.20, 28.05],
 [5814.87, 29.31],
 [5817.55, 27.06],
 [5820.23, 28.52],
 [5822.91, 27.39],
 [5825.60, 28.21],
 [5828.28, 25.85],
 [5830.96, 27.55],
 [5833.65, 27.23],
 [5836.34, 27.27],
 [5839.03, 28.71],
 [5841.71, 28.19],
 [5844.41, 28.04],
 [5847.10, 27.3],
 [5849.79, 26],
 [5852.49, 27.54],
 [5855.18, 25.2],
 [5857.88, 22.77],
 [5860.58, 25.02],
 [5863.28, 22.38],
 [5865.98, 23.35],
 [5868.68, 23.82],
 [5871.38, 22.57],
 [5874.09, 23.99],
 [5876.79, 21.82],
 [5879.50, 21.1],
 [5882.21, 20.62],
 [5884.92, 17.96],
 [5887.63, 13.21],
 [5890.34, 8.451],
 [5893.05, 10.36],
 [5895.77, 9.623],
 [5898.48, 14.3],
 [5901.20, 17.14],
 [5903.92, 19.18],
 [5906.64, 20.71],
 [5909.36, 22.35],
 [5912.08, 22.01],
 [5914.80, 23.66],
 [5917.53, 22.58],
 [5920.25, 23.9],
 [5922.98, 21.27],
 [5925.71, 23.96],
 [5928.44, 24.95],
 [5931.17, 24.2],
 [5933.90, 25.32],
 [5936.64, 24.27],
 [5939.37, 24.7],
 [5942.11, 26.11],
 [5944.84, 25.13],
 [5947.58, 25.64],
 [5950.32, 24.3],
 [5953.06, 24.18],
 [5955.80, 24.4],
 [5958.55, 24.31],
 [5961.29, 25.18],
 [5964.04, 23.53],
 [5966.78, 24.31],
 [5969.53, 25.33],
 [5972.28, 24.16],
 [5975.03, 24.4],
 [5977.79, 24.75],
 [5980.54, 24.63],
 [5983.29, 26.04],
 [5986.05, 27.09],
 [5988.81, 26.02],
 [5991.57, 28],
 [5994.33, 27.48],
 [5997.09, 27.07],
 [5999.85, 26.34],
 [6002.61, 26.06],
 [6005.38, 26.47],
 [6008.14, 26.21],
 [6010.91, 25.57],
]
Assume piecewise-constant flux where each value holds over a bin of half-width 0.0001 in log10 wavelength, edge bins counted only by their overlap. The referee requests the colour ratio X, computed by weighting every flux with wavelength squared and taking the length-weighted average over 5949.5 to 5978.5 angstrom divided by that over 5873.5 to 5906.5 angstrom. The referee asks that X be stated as 1.52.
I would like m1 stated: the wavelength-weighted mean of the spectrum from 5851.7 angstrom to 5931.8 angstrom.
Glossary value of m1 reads 20.6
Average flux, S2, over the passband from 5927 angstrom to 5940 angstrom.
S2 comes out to 24.7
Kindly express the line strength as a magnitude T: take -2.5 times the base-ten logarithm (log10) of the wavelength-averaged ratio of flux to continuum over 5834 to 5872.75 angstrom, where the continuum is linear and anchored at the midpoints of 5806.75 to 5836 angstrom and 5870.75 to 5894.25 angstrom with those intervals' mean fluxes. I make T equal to -0.13 mag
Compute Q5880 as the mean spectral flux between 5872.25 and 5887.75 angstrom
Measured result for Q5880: 20.4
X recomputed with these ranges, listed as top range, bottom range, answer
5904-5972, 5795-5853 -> 0.87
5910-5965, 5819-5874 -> 0.96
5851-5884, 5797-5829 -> 0.81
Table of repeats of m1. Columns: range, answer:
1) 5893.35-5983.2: 22.9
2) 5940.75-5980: 24.7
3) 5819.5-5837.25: 27.4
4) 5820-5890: 24.4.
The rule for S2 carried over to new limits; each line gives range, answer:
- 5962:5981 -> 24.5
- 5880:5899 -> 13.8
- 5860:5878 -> 23.2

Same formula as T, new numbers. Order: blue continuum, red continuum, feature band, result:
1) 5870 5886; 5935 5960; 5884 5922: 0.28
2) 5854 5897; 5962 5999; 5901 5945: -0.04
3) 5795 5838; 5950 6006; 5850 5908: 0.37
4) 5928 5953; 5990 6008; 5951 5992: 0.04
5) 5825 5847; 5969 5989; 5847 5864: 0.09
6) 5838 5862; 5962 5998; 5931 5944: 0.04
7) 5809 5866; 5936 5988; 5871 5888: 0.27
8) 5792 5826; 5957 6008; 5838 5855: 0.05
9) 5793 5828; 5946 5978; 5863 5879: 0.19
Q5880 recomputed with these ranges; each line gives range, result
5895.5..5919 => 19.5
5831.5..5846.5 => 27.8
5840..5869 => 25.5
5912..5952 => 24.2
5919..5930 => 23.5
